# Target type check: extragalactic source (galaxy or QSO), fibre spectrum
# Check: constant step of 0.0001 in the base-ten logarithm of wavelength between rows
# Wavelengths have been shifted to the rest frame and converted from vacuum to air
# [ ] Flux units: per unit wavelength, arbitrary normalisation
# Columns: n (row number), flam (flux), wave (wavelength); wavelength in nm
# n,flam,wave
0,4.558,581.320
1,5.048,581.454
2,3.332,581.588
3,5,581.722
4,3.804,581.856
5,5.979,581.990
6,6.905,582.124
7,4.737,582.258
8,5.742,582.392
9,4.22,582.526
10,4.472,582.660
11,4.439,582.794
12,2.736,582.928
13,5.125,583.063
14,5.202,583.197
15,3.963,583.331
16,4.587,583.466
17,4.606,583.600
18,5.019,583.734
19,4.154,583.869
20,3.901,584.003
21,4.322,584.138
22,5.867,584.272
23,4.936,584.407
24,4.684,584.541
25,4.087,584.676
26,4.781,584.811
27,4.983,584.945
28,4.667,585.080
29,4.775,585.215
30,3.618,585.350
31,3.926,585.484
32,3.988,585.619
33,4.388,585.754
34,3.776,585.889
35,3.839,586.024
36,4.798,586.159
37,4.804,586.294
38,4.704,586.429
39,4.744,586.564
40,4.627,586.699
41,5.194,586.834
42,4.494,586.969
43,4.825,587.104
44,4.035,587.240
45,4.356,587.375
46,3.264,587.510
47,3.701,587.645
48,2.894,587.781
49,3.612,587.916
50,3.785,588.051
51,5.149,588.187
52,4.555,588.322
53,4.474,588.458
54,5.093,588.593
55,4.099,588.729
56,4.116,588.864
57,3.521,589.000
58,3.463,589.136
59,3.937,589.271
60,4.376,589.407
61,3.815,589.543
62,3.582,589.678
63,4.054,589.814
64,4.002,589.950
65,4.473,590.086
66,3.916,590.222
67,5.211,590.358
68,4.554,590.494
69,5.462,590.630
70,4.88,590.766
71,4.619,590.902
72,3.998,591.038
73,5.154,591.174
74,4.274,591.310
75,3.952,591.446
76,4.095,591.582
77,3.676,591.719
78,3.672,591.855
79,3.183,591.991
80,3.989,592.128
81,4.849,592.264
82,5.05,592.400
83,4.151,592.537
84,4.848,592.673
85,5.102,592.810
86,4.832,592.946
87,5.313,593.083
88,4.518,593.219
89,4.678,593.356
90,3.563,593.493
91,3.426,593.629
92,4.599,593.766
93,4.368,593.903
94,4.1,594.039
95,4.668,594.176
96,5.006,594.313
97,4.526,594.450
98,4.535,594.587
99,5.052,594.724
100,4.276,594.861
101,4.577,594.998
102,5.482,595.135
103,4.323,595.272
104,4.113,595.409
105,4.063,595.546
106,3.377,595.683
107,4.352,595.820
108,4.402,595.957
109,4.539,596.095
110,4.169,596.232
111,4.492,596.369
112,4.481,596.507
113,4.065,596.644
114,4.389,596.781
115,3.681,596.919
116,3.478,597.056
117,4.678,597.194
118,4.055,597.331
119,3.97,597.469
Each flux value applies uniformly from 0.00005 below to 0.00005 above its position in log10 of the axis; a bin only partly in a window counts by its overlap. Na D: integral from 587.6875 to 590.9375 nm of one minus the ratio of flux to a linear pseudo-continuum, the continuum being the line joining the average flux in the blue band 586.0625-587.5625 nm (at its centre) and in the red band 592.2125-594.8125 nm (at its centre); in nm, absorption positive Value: 0.23 nm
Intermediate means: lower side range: 4.53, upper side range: 4.58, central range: 4.23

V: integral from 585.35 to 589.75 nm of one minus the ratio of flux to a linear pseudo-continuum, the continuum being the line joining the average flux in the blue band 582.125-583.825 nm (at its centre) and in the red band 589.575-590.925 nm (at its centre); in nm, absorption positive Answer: 0.34 nm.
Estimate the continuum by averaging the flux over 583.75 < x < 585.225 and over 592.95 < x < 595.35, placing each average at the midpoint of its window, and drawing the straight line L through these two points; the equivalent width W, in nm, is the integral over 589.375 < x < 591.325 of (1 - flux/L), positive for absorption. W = 0.065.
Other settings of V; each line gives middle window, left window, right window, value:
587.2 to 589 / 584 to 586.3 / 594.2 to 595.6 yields 0.17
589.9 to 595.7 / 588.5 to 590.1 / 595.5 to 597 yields -0.47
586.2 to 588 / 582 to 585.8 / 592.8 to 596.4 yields 0.13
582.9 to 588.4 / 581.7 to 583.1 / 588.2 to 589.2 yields 0.16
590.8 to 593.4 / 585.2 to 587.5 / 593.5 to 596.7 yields -0.03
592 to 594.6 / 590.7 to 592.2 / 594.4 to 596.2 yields -0.14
